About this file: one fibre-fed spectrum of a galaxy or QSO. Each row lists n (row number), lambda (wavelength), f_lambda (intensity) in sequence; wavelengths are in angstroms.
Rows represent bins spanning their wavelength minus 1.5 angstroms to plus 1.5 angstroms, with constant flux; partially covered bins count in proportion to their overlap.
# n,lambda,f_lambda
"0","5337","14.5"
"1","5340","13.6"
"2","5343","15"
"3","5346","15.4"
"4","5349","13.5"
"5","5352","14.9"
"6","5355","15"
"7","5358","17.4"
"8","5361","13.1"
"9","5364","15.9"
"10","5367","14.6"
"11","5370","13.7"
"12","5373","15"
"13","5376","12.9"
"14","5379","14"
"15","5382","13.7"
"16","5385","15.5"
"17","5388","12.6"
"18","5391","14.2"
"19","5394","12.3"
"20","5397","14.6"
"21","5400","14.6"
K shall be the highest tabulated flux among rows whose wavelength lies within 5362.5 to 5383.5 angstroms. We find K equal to 15.9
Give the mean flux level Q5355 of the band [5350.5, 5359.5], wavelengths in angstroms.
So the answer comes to 15.8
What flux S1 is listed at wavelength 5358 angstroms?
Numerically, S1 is 17.4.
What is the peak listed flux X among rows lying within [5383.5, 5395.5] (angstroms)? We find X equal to 15.5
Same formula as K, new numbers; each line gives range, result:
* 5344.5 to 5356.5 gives 15.4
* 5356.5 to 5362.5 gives 17.4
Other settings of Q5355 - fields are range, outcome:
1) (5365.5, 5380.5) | 14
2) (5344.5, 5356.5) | 14.7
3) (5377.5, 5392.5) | 14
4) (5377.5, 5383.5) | 13.8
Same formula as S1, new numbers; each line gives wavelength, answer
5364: 15.9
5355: 15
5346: 15.4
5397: 14.6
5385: 15.5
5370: 13.7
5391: 14.2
